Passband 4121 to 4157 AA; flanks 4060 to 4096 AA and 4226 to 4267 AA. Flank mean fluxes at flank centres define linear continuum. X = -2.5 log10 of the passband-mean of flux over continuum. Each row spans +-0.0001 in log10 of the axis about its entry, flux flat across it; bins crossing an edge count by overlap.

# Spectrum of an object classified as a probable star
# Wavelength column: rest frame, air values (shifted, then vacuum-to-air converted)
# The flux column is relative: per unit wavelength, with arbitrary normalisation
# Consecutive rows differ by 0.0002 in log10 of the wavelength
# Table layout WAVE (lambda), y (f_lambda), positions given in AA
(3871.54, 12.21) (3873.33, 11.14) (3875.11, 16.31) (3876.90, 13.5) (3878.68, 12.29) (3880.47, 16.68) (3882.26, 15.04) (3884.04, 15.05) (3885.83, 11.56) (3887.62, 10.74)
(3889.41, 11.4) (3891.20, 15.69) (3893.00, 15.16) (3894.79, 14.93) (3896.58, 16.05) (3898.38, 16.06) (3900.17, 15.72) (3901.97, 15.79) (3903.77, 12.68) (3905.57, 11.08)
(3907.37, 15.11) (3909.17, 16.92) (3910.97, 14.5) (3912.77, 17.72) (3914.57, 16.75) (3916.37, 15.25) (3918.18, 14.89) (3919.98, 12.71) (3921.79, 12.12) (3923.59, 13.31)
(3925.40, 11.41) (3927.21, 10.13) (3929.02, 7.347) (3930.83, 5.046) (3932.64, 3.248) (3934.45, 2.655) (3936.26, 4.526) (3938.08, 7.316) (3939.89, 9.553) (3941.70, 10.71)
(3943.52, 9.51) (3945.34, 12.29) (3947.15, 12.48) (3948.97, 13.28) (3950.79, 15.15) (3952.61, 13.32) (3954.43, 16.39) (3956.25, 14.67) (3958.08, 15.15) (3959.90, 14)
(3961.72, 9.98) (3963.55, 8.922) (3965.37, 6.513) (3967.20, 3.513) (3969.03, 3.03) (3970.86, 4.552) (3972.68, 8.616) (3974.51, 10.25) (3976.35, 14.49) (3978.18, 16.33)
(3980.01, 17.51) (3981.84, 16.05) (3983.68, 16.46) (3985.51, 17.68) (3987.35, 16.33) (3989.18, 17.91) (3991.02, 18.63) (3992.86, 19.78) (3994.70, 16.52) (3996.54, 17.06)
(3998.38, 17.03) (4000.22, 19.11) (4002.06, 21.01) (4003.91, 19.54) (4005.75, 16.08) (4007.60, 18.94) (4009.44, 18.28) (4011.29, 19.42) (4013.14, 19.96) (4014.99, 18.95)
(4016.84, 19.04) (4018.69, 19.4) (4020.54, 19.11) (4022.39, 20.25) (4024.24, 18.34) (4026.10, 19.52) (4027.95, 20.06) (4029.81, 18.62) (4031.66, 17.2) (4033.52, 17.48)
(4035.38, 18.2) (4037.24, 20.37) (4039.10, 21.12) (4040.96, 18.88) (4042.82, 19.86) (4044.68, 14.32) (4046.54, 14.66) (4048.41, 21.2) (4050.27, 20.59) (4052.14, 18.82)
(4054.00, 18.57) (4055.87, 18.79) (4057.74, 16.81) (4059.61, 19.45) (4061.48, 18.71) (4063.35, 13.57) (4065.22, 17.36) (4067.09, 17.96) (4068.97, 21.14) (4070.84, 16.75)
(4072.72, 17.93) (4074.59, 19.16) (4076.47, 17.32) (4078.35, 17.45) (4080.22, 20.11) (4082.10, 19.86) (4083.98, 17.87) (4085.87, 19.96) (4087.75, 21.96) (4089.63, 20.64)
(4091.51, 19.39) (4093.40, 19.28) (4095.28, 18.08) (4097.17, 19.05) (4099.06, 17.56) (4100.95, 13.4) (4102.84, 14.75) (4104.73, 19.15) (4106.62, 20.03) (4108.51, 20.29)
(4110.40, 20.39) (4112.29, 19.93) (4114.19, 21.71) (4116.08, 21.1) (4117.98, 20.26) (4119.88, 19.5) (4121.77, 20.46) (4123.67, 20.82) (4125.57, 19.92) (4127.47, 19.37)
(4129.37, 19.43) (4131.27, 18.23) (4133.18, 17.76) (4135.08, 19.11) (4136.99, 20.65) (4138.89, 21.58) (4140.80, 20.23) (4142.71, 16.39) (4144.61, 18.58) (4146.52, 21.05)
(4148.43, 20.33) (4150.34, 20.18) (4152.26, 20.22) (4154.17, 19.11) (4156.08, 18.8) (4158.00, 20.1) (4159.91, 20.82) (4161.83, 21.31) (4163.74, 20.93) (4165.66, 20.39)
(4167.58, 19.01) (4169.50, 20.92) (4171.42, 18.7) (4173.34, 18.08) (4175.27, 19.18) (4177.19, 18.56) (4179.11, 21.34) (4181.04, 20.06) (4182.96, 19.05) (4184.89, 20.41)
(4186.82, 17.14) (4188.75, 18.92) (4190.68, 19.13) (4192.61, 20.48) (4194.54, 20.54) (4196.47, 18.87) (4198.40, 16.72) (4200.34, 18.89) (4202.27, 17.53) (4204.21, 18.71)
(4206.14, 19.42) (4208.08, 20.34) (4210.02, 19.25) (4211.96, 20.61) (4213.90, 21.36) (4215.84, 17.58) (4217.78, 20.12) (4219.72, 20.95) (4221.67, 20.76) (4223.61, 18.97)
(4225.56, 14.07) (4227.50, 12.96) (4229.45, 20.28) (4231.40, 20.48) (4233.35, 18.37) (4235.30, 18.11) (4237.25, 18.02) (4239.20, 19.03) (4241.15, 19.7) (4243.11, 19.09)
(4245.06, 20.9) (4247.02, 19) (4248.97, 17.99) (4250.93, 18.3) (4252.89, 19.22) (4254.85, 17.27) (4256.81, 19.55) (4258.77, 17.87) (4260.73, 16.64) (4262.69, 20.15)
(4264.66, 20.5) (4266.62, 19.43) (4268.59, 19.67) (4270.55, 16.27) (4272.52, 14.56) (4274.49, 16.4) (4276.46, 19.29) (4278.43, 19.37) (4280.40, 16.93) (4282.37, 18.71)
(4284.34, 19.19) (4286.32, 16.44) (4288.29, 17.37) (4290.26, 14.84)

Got -0.05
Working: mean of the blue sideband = 18.7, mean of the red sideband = 18.6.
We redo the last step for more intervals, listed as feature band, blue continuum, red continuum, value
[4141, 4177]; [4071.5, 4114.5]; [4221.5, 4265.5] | -0.05 mag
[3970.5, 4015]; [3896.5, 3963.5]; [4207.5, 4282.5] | -0.23 mag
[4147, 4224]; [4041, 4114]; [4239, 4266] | -0.05 mag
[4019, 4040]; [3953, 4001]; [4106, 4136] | -0.20 mag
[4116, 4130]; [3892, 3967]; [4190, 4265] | -0.21 mag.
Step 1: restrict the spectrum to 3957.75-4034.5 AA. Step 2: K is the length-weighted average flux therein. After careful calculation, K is 15.9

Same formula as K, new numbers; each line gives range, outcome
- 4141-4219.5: 19.5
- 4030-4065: 18.2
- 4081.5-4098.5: 19.5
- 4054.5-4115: 18.6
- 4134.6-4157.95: 19.7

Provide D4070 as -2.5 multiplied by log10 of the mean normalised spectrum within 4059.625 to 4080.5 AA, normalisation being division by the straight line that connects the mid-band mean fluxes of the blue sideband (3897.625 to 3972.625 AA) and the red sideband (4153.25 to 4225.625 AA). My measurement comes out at -0.15 mag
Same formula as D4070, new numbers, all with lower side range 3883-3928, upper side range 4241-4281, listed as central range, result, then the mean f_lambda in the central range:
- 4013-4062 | -0.19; 18.8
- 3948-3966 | 0.15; 12.8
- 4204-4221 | -0.12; 19.9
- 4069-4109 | -0.14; 18.6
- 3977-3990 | -0.12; 16.9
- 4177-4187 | -0.13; 19.7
